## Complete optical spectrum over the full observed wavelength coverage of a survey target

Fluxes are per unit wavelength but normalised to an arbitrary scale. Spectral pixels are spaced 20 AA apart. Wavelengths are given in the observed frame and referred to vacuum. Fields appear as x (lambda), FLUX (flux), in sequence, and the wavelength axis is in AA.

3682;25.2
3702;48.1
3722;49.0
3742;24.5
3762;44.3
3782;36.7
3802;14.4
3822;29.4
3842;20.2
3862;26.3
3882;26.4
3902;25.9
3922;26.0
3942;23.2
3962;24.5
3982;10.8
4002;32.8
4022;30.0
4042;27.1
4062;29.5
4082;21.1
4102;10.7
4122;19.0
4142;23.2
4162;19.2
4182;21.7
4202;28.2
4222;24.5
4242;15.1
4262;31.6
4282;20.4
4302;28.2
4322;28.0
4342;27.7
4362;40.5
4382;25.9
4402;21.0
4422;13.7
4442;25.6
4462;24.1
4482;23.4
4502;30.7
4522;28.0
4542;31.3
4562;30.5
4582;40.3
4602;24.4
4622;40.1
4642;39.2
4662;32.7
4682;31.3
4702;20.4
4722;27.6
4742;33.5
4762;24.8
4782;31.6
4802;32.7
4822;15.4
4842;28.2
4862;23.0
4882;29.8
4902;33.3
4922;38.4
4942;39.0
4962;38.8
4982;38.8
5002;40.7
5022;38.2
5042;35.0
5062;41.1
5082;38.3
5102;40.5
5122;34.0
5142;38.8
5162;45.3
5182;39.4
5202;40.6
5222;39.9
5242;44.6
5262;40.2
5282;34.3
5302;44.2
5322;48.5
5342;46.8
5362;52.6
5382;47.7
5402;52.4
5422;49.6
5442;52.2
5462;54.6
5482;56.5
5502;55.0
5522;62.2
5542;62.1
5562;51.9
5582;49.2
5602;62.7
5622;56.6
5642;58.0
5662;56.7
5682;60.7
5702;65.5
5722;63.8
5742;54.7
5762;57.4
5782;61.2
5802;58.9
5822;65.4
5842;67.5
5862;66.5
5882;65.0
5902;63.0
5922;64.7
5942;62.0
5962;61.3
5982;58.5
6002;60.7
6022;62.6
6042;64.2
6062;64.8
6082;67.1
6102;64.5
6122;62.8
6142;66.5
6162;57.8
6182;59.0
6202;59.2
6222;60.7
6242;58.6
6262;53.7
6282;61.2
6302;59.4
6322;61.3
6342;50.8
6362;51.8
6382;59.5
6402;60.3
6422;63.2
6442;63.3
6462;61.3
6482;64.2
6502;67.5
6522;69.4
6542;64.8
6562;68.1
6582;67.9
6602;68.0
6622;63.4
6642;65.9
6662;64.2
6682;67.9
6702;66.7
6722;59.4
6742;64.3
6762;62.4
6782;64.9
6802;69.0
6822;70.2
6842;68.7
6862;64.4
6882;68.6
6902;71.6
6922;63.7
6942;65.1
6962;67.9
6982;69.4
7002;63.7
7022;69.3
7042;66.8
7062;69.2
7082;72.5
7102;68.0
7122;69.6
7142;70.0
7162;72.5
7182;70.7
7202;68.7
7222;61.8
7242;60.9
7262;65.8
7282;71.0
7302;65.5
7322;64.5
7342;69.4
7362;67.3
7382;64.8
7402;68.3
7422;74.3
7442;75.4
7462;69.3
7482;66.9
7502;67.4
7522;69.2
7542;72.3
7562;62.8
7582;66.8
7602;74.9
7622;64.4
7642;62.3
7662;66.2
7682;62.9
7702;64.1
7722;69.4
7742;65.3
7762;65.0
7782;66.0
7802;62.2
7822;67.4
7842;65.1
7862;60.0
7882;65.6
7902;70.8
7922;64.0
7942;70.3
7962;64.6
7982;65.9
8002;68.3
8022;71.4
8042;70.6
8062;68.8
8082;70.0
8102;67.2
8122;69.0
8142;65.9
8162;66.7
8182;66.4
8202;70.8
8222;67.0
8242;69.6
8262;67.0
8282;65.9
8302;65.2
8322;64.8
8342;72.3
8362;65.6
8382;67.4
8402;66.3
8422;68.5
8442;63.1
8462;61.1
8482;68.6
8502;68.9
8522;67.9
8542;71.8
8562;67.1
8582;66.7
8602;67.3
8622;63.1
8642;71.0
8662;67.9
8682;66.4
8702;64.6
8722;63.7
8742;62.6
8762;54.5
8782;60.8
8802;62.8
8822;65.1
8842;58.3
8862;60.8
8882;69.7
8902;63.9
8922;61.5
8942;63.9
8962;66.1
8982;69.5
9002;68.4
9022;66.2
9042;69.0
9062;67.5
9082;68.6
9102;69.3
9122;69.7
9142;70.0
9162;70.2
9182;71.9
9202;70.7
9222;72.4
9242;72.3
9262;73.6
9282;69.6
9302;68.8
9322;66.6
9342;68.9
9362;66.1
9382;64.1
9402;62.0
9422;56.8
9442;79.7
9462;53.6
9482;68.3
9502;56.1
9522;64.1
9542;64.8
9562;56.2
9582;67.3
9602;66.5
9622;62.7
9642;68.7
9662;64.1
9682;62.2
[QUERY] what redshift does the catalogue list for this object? 0.227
